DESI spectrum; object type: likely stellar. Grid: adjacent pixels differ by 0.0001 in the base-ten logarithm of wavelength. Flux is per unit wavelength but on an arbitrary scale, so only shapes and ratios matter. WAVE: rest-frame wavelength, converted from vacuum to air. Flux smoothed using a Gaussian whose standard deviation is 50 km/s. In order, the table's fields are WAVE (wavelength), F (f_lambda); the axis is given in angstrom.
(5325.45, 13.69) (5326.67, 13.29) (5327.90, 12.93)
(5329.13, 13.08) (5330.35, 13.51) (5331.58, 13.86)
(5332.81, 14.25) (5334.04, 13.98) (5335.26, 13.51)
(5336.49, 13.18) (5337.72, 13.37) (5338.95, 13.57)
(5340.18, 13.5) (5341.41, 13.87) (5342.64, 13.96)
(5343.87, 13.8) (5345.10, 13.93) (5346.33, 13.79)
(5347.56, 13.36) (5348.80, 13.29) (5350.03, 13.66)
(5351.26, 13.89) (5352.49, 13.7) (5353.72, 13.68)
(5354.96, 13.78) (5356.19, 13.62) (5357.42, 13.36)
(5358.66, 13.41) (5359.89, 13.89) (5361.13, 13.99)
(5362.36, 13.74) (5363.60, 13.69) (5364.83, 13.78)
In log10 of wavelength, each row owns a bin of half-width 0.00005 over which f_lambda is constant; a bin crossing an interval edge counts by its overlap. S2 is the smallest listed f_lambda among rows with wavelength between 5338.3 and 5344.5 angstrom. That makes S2 13.5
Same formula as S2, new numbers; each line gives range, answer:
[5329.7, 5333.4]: 13.51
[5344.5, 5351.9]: 13.29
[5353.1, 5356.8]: 13.62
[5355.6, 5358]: 13.36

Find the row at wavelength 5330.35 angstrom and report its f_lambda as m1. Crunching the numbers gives 13.51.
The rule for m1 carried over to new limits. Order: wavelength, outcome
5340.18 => 13.5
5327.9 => 12.93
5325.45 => 13.69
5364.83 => 13.78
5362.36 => 13.74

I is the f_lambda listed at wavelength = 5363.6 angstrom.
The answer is 13.69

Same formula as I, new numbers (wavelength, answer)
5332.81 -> 14.25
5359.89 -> 13.89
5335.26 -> 13.51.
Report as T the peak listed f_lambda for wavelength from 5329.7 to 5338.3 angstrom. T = 14.25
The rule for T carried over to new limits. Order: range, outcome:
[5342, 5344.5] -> 13.96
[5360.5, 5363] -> 13.99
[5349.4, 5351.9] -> 13.89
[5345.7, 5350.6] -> 13.79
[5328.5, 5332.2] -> 13.86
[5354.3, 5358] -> 13.78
